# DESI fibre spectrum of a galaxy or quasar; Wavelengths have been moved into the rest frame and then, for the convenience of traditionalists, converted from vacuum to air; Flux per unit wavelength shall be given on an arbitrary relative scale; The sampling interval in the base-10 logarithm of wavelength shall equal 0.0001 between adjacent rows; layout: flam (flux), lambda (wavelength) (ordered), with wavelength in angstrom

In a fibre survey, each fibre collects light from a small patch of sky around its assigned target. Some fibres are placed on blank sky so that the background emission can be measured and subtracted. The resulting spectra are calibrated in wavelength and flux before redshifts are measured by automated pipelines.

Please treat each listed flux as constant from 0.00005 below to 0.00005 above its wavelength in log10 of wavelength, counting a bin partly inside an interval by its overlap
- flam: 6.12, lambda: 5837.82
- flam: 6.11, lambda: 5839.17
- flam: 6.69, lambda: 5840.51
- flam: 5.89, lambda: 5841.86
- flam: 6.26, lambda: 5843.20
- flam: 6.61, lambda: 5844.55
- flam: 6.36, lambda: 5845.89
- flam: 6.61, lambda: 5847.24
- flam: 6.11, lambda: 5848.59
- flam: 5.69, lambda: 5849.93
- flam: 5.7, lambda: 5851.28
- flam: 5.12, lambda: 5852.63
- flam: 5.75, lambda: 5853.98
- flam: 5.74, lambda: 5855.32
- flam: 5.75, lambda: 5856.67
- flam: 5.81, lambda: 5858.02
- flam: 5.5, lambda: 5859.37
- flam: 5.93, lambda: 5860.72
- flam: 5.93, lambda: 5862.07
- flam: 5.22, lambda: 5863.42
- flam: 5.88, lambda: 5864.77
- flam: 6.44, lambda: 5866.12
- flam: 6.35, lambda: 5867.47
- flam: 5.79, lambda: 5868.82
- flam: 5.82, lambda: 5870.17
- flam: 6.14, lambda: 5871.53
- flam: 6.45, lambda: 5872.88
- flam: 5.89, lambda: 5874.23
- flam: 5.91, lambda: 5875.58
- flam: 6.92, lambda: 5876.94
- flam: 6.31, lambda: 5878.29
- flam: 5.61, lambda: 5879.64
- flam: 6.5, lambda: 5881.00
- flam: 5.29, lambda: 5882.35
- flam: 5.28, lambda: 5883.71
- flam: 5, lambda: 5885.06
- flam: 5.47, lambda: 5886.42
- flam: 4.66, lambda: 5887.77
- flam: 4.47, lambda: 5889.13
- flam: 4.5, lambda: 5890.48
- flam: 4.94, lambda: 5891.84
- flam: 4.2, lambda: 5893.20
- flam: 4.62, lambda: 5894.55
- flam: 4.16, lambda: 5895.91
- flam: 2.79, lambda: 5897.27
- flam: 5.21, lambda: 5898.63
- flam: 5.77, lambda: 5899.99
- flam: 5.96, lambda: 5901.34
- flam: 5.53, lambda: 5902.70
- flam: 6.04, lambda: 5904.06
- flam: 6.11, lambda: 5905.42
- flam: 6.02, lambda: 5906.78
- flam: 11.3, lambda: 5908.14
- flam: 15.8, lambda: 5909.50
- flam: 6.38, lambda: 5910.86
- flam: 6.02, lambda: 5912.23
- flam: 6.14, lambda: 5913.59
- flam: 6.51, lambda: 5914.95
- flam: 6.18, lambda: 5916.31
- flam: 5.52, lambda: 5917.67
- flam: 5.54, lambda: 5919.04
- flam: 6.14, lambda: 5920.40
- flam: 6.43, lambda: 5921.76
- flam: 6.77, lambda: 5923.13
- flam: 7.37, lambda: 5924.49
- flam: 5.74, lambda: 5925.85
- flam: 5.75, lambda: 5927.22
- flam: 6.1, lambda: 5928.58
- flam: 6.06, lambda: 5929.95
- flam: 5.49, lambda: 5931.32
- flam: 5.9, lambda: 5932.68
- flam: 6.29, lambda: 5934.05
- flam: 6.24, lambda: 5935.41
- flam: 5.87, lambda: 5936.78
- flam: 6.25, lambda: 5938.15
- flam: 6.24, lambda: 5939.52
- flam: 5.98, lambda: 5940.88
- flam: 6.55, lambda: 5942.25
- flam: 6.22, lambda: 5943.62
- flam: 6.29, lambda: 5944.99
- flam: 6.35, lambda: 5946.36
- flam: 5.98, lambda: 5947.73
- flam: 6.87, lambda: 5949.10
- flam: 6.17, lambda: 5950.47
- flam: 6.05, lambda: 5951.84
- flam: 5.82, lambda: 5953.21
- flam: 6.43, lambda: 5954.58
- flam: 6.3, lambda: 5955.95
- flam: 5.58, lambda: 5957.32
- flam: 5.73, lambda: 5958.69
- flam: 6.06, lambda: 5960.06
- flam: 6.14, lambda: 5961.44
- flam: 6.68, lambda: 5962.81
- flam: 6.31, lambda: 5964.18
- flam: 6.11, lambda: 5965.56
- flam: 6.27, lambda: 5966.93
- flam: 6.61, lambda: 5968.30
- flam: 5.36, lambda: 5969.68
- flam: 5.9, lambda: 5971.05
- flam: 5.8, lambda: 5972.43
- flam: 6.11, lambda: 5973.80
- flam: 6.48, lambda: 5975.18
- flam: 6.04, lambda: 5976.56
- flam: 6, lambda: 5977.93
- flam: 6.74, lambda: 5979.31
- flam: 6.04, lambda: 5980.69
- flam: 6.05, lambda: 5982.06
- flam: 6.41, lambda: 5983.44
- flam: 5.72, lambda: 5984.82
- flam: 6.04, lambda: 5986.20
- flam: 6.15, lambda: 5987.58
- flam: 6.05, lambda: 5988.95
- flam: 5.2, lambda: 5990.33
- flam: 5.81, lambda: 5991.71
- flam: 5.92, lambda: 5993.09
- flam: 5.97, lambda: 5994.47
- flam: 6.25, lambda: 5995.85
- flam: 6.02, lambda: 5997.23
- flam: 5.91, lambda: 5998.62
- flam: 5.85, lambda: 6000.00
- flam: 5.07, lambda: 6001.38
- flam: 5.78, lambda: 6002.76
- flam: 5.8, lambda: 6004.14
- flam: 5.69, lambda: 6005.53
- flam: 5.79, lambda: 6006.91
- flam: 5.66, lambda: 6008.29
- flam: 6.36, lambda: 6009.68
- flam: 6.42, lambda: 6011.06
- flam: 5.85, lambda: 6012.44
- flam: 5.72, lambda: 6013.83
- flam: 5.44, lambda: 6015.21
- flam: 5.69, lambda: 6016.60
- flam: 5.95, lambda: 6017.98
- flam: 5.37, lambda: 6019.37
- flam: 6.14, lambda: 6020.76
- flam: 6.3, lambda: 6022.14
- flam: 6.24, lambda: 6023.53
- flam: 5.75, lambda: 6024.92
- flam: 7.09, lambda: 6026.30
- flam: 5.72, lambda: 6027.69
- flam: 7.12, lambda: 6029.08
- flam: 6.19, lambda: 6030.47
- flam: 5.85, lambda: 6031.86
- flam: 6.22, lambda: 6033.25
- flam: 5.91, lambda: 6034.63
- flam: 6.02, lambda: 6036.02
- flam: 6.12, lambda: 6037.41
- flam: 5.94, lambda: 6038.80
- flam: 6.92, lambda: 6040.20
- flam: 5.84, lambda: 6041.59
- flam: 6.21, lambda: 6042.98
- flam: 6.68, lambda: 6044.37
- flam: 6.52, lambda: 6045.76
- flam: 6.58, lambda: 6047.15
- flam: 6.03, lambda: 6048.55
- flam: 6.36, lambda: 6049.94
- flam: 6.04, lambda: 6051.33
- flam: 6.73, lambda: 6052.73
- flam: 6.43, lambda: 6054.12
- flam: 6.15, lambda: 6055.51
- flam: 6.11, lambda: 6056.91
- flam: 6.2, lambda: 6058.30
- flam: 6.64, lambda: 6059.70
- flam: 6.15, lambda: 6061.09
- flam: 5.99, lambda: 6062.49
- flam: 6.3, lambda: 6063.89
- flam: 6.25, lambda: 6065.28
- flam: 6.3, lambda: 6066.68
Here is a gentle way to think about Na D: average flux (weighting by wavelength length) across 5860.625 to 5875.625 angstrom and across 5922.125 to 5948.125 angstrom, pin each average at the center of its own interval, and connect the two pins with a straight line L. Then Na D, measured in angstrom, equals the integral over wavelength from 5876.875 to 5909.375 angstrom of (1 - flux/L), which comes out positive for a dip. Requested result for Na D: 2.1 angstrom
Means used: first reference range 5.99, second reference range 6.18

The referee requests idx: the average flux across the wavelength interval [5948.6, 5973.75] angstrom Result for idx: 6.12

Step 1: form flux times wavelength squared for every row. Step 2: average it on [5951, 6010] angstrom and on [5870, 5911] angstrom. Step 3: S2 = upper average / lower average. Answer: 1.04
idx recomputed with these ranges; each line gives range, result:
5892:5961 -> 6.21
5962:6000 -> 6.07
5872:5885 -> 5.97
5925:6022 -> 6.02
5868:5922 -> 5.98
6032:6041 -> 6.16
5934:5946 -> 6.21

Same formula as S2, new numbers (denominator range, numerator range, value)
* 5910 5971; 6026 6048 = 1.05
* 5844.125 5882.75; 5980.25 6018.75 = 1.03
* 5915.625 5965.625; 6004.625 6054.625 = 1.03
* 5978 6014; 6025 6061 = 1.08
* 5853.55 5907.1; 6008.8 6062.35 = 1.18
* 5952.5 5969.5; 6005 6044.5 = 1.01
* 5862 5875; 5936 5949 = 1.06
